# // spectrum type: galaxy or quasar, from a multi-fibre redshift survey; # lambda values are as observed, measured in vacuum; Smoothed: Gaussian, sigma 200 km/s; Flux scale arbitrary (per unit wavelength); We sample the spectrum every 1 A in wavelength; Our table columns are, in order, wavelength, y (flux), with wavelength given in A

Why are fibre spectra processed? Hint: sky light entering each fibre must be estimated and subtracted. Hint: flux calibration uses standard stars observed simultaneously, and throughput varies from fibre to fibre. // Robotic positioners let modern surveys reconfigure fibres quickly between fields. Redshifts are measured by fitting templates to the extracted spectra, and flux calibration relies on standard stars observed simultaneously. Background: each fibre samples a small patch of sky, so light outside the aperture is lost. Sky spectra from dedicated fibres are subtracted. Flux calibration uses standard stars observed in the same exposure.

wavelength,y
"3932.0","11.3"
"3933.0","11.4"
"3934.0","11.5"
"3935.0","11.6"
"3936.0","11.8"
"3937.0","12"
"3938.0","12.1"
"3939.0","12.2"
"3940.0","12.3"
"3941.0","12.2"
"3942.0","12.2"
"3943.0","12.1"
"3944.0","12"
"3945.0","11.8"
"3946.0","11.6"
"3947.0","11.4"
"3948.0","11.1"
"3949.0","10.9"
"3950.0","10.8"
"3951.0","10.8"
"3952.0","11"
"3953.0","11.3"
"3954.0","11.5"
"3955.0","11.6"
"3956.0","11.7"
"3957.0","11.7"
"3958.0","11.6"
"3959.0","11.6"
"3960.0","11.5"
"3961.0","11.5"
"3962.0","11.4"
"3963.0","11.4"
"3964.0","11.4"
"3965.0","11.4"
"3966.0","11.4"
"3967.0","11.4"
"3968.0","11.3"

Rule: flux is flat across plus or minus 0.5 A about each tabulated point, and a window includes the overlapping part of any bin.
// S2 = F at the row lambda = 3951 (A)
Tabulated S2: 10.8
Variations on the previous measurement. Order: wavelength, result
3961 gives 11.5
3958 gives 11.6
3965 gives 11.4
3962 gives 11.4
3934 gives 11.5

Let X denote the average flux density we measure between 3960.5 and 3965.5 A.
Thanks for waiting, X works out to 11.4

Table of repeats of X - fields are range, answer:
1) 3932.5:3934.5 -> 11.4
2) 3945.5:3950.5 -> 11.2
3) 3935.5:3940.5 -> 12.1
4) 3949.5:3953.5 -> 11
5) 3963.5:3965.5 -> 11.4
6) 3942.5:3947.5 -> 11.8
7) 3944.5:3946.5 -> 11.7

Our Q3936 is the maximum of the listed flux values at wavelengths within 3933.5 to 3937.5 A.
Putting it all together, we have 12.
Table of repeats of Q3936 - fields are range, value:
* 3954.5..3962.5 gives 11.7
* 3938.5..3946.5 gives 12.3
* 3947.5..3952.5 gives 11.1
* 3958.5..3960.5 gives 11.6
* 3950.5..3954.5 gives 11.5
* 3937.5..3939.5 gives 12.2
